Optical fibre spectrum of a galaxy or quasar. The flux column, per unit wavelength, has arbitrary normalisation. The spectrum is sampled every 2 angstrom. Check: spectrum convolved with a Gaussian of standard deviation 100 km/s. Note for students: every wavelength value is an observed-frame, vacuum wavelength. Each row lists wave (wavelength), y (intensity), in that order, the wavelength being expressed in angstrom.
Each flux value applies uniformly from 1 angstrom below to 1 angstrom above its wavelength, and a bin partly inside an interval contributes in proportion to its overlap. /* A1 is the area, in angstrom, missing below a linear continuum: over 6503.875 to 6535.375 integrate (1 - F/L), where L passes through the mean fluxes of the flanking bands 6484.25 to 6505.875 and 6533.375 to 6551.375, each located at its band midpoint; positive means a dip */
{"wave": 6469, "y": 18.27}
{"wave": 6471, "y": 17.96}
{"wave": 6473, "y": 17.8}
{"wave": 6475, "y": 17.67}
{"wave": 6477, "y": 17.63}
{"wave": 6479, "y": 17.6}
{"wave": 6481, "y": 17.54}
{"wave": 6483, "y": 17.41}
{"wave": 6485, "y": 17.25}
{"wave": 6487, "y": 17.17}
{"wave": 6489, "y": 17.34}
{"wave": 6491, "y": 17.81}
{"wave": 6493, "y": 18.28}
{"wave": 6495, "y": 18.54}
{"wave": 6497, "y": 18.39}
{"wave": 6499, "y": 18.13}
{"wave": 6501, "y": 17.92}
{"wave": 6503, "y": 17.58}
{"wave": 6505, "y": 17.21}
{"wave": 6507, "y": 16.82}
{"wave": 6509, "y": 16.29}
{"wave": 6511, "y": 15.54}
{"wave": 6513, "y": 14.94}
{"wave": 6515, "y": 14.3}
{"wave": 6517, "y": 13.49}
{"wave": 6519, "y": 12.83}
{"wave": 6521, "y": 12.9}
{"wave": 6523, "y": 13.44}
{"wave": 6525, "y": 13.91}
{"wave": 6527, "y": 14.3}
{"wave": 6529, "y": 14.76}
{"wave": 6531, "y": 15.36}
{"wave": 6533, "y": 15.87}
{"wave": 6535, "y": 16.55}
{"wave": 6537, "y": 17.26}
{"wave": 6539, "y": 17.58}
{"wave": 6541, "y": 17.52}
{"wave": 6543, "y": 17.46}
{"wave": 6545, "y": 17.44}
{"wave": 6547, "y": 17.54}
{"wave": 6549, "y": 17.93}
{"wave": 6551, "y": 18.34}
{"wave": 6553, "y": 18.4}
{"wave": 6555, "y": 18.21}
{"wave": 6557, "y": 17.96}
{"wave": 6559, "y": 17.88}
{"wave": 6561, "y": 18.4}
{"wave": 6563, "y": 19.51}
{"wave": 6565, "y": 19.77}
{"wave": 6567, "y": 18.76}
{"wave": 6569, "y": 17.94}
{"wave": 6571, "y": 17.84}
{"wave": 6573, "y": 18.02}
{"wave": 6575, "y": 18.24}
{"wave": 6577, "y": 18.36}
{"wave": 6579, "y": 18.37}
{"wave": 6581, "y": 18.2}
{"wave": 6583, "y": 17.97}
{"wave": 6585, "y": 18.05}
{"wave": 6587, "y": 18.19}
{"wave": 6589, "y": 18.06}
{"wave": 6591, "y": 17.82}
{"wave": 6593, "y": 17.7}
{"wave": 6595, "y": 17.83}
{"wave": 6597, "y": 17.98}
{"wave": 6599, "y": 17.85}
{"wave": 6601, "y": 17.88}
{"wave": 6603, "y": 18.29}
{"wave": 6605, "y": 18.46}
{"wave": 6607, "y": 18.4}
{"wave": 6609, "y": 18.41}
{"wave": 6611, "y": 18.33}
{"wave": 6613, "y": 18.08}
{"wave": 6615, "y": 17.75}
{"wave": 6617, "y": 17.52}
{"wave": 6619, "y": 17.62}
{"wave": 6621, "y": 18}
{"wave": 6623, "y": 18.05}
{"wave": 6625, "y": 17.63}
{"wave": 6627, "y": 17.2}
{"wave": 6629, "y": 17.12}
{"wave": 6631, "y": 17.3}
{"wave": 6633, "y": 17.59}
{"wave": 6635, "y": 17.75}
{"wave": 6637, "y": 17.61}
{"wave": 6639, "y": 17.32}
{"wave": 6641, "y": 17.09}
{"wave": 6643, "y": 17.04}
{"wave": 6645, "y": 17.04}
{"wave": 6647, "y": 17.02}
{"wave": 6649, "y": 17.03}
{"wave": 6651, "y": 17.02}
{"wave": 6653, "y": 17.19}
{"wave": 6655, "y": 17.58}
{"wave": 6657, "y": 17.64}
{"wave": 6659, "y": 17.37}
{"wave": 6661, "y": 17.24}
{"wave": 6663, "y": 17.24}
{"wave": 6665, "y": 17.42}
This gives 4.9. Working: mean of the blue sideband 17.8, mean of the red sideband 17.4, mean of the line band 14.9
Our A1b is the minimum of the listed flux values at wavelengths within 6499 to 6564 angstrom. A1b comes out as 12.83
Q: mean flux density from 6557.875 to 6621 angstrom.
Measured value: 18.2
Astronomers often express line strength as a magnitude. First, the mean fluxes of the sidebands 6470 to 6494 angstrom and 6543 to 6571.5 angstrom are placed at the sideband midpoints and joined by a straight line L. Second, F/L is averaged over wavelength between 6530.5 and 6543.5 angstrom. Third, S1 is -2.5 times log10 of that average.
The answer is 0.08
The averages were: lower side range 17.6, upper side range 18.3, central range 16.8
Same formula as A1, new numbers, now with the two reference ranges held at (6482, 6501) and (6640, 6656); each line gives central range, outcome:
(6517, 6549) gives 3.6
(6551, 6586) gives -1.7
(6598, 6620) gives -1.0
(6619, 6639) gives -0.4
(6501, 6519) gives 2.0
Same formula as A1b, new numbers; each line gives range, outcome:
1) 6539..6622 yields 17.44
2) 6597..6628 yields 17.2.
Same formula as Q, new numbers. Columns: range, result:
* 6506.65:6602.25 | 17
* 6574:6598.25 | 18.1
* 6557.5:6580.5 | 18.4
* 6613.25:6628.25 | 17.7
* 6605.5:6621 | 18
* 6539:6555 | 17.8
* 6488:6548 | 16.2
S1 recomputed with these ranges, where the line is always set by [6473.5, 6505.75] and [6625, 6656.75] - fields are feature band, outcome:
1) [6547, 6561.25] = -0.03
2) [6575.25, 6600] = -0.04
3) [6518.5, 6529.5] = 0.27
